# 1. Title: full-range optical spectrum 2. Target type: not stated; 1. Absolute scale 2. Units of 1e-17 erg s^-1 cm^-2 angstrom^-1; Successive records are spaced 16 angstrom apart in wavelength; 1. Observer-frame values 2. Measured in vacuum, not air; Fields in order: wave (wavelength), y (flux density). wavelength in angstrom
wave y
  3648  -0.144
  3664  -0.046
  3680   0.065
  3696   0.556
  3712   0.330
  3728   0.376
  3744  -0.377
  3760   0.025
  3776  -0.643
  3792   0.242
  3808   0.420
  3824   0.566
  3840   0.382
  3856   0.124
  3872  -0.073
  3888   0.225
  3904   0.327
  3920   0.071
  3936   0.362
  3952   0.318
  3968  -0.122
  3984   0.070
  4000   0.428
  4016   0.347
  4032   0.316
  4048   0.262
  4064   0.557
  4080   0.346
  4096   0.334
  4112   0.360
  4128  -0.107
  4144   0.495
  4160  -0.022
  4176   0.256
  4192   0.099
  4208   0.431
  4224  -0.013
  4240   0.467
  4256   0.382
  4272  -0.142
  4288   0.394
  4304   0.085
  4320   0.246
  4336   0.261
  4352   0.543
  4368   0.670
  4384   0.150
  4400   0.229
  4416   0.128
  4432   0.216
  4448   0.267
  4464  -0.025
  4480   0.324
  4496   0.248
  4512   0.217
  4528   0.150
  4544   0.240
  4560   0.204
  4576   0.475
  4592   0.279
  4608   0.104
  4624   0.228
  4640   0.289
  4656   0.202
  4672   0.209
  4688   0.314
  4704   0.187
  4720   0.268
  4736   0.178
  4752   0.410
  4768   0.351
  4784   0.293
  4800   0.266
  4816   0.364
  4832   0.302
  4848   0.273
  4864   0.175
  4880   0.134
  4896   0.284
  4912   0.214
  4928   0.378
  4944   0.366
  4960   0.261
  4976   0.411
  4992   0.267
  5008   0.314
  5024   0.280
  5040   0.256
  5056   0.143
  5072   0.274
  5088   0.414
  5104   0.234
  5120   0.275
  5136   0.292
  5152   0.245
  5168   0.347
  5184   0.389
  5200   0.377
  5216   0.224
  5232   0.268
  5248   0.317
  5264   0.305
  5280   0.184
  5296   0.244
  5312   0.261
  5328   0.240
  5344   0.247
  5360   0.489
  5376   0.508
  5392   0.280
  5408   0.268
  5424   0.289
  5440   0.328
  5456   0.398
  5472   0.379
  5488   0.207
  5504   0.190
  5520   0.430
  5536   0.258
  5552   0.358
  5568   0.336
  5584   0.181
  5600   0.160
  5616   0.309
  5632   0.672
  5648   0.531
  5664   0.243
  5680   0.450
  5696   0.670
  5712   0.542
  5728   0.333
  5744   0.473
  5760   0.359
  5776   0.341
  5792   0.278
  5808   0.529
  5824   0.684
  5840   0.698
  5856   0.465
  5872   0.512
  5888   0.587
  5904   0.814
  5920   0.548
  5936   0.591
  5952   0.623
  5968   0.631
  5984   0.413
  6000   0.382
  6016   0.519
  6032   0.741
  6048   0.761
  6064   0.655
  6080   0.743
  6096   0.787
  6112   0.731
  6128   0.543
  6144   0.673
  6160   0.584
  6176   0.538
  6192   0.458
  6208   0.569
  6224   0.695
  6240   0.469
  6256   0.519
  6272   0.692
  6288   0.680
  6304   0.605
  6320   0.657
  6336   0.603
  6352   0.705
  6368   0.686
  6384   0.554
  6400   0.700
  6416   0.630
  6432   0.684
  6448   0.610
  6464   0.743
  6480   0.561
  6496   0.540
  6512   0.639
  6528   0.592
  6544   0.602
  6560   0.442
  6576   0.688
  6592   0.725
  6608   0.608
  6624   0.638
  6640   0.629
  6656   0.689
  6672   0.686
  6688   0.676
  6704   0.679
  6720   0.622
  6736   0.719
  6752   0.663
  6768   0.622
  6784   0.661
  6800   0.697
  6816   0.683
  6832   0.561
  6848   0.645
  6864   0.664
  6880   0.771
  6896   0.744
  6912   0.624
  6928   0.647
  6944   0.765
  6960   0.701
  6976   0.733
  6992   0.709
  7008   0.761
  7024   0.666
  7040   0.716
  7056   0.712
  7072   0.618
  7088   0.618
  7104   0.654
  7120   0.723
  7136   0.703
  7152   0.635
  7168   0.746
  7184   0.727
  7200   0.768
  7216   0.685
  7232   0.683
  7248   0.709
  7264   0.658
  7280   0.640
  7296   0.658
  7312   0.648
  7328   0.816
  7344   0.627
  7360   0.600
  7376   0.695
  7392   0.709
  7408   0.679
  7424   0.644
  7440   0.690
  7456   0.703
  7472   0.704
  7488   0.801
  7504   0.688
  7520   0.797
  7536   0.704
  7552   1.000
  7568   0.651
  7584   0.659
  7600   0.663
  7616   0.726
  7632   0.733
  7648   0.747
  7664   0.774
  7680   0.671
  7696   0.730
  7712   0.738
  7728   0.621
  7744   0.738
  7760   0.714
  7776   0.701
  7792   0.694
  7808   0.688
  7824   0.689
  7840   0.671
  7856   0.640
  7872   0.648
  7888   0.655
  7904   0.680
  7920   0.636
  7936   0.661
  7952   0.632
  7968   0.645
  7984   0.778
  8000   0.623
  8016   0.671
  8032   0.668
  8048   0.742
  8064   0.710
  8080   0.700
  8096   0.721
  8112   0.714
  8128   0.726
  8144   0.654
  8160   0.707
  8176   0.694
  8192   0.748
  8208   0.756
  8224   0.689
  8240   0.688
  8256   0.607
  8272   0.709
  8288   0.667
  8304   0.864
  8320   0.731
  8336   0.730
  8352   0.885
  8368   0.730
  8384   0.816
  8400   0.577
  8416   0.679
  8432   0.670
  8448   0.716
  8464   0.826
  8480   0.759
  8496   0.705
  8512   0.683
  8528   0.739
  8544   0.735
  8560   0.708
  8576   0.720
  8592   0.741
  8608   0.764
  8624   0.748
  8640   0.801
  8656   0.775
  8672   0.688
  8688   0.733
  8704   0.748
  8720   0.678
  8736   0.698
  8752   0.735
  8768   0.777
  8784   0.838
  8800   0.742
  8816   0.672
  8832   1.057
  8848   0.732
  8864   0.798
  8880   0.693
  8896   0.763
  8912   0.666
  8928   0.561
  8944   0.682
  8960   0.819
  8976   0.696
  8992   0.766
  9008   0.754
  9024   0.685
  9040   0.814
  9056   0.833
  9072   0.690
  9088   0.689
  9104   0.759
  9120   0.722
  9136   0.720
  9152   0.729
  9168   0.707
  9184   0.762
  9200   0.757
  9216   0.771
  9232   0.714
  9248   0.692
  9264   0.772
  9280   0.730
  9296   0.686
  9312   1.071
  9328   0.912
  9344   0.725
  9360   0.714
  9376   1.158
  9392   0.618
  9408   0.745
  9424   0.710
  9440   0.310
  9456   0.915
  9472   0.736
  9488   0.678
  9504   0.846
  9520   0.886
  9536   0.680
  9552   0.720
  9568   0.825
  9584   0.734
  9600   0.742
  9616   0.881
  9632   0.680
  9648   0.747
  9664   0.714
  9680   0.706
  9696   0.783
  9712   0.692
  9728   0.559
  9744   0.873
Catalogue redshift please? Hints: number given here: 0.51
